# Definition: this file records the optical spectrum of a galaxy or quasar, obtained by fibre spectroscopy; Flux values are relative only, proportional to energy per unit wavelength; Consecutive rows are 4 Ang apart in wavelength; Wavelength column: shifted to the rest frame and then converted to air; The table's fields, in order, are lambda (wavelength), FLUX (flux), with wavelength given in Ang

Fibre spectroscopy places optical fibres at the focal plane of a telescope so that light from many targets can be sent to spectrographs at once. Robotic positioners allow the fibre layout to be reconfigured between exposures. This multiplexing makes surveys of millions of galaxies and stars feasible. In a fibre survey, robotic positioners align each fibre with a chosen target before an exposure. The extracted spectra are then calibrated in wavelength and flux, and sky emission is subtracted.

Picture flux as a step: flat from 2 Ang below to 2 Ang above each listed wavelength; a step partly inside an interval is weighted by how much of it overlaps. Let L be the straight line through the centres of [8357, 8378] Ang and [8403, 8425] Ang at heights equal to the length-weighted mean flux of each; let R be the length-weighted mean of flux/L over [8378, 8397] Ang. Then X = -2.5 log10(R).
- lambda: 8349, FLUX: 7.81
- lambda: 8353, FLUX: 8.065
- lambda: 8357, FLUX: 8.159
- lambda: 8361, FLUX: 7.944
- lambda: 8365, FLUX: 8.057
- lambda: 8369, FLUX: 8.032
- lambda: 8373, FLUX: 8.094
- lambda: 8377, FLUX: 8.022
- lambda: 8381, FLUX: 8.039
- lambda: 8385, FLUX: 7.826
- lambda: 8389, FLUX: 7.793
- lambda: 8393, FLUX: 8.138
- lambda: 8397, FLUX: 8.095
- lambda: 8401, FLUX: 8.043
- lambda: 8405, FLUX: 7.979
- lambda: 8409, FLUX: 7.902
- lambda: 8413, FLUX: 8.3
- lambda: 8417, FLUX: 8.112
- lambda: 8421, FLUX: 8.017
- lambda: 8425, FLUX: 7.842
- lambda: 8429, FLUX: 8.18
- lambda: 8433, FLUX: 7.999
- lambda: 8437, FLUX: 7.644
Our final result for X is 0.01 mag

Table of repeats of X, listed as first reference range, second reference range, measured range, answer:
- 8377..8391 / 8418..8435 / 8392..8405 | -0.02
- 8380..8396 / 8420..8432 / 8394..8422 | -0.01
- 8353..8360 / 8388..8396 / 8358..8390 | 0.01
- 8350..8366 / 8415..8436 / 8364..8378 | 0.00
